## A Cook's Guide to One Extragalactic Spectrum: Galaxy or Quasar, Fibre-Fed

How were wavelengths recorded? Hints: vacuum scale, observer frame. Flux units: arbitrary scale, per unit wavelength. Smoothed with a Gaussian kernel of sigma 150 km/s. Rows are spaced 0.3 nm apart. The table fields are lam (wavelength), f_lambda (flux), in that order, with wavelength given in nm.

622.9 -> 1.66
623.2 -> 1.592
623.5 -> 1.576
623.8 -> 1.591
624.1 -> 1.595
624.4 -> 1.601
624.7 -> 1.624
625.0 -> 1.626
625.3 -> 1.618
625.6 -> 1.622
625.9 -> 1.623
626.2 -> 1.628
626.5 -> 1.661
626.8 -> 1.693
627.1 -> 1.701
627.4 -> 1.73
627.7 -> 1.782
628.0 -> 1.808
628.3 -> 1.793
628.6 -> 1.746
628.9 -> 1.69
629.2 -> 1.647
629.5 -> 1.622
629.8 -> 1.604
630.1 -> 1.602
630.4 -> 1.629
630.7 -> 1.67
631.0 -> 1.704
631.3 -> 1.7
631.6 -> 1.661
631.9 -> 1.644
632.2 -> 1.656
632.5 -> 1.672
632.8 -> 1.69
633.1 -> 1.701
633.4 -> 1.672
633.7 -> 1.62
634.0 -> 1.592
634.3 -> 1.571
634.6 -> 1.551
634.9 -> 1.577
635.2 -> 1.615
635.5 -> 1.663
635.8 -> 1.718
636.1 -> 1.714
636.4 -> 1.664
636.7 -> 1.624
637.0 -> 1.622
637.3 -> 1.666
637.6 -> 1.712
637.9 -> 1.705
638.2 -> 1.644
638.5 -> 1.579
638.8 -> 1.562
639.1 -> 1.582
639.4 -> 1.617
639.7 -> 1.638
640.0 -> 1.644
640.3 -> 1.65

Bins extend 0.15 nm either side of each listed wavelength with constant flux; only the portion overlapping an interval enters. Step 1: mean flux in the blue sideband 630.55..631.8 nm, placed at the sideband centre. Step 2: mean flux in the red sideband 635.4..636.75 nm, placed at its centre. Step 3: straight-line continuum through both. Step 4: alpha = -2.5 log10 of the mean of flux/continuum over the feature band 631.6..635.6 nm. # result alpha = 0.03 mag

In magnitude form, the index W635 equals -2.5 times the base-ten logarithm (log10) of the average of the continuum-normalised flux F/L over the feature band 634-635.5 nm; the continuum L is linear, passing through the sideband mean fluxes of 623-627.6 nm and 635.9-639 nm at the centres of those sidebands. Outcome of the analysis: 0.04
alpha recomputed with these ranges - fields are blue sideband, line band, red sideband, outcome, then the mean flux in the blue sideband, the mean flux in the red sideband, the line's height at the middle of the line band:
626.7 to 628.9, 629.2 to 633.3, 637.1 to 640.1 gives 0.03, 1.75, 1.63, 1.71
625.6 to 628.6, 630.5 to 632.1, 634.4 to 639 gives 0.00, 1.71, 1.64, 1.68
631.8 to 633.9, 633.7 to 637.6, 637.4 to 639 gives 0.01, 1.66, 1.64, 1.65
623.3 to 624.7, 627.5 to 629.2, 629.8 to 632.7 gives -0.08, 1.59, 1.66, 1.63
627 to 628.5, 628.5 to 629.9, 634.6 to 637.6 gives 0.05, 1.76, 1.65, 1.74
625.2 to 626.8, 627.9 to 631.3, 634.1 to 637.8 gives -0.03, 1.64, 1.64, 1.64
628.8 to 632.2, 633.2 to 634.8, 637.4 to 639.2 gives 0.03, 1.65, 1.63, 1.64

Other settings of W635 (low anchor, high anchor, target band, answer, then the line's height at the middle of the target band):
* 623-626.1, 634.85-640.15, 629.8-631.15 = -0.015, 1.62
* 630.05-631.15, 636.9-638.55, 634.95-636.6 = -0.005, 1.66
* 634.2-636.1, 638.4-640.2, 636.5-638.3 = -0.032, 1.61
